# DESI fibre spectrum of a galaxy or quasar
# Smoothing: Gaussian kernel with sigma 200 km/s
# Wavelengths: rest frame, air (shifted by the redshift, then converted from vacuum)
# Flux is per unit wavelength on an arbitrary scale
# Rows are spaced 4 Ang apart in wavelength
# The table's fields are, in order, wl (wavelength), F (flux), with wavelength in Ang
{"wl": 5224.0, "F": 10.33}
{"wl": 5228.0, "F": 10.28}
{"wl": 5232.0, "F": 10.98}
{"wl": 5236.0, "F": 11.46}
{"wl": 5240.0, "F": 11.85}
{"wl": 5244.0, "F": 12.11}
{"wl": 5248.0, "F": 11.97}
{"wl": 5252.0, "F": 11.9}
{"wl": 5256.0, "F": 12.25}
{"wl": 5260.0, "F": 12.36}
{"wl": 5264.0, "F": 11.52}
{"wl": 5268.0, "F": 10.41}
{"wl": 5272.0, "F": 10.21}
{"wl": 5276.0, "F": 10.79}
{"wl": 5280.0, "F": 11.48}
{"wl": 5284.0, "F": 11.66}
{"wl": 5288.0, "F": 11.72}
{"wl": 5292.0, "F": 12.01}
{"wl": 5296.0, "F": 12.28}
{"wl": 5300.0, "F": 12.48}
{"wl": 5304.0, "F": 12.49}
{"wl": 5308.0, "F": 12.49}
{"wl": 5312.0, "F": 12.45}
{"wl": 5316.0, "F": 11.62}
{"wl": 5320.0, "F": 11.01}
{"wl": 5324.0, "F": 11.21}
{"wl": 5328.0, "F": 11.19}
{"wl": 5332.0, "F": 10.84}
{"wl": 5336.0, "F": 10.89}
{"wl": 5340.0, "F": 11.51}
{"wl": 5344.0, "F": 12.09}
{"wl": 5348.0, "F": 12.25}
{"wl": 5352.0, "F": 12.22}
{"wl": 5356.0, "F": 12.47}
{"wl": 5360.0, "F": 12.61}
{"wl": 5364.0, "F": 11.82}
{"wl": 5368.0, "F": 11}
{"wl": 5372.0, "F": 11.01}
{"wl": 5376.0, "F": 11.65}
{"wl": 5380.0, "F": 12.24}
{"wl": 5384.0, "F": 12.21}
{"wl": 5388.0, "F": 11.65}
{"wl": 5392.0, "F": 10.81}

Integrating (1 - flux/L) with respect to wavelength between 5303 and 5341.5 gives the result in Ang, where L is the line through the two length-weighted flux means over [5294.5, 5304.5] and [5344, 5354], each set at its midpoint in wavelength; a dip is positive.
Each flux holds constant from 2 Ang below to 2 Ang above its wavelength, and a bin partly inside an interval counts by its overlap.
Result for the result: 2.4 Ang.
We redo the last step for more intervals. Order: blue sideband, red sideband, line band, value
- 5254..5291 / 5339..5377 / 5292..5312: -1.4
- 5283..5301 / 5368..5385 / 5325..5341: 1.0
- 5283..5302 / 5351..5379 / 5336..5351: 0.1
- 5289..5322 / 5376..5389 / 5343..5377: 0.4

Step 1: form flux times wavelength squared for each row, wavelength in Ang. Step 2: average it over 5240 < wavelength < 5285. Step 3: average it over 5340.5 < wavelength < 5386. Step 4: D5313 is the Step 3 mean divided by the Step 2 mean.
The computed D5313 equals 1.1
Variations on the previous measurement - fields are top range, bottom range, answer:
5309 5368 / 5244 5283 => 1.05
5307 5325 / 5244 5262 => 0.99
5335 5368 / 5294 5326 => 1.01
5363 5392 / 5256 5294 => 1.06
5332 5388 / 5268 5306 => 1.04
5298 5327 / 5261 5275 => 1.12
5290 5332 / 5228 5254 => 1.05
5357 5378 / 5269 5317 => 1.02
